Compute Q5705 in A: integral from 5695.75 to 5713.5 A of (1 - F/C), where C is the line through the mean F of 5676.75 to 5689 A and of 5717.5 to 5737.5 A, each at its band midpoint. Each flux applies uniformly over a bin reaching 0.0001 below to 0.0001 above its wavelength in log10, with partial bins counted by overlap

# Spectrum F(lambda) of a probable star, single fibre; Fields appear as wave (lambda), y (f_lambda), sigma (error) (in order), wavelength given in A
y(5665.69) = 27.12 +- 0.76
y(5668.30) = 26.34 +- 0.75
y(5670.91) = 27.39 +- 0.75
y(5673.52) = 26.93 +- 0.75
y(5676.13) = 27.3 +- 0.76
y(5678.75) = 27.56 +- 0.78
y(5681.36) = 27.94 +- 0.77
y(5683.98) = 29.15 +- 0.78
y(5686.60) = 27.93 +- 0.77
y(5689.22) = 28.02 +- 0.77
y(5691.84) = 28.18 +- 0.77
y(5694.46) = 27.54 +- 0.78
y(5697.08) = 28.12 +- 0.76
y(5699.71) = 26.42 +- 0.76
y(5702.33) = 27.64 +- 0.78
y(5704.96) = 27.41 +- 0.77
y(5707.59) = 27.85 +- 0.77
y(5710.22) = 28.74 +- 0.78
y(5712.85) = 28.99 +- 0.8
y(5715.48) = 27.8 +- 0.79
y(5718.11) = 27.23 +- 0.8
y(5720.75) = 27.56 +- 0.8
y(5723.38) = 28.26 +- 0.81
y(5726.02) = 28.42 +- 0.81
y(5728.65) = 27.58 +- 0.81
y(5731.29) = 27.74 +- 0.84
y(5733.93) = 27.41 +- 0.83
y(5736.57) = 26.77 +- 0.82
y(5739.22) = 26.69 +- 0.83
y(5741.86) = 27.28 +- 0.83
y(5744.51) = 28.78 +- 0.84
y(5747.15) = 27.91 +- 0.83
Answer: 0.02 A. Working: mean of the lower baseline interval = 28.1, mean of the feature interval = 27.8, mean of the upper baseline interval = 27.7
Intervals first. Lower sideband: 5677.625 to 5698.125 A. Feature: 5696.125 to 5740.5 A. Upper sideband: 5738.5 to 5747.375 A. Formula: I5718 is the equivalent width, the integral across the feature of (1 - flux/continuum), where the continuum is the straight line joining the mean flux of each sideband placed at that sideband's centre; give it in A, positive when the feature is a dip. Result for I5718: 0.3 A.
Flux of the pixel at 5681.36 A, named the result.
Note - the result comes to 27.94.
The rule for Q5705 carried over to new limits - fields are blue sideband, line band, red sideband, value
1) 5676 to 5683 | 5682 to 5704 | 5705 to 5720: 0.0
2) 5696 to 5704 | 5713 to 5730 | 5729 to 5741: -0.4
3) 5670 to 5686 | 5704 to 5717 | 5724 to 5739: -0.3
